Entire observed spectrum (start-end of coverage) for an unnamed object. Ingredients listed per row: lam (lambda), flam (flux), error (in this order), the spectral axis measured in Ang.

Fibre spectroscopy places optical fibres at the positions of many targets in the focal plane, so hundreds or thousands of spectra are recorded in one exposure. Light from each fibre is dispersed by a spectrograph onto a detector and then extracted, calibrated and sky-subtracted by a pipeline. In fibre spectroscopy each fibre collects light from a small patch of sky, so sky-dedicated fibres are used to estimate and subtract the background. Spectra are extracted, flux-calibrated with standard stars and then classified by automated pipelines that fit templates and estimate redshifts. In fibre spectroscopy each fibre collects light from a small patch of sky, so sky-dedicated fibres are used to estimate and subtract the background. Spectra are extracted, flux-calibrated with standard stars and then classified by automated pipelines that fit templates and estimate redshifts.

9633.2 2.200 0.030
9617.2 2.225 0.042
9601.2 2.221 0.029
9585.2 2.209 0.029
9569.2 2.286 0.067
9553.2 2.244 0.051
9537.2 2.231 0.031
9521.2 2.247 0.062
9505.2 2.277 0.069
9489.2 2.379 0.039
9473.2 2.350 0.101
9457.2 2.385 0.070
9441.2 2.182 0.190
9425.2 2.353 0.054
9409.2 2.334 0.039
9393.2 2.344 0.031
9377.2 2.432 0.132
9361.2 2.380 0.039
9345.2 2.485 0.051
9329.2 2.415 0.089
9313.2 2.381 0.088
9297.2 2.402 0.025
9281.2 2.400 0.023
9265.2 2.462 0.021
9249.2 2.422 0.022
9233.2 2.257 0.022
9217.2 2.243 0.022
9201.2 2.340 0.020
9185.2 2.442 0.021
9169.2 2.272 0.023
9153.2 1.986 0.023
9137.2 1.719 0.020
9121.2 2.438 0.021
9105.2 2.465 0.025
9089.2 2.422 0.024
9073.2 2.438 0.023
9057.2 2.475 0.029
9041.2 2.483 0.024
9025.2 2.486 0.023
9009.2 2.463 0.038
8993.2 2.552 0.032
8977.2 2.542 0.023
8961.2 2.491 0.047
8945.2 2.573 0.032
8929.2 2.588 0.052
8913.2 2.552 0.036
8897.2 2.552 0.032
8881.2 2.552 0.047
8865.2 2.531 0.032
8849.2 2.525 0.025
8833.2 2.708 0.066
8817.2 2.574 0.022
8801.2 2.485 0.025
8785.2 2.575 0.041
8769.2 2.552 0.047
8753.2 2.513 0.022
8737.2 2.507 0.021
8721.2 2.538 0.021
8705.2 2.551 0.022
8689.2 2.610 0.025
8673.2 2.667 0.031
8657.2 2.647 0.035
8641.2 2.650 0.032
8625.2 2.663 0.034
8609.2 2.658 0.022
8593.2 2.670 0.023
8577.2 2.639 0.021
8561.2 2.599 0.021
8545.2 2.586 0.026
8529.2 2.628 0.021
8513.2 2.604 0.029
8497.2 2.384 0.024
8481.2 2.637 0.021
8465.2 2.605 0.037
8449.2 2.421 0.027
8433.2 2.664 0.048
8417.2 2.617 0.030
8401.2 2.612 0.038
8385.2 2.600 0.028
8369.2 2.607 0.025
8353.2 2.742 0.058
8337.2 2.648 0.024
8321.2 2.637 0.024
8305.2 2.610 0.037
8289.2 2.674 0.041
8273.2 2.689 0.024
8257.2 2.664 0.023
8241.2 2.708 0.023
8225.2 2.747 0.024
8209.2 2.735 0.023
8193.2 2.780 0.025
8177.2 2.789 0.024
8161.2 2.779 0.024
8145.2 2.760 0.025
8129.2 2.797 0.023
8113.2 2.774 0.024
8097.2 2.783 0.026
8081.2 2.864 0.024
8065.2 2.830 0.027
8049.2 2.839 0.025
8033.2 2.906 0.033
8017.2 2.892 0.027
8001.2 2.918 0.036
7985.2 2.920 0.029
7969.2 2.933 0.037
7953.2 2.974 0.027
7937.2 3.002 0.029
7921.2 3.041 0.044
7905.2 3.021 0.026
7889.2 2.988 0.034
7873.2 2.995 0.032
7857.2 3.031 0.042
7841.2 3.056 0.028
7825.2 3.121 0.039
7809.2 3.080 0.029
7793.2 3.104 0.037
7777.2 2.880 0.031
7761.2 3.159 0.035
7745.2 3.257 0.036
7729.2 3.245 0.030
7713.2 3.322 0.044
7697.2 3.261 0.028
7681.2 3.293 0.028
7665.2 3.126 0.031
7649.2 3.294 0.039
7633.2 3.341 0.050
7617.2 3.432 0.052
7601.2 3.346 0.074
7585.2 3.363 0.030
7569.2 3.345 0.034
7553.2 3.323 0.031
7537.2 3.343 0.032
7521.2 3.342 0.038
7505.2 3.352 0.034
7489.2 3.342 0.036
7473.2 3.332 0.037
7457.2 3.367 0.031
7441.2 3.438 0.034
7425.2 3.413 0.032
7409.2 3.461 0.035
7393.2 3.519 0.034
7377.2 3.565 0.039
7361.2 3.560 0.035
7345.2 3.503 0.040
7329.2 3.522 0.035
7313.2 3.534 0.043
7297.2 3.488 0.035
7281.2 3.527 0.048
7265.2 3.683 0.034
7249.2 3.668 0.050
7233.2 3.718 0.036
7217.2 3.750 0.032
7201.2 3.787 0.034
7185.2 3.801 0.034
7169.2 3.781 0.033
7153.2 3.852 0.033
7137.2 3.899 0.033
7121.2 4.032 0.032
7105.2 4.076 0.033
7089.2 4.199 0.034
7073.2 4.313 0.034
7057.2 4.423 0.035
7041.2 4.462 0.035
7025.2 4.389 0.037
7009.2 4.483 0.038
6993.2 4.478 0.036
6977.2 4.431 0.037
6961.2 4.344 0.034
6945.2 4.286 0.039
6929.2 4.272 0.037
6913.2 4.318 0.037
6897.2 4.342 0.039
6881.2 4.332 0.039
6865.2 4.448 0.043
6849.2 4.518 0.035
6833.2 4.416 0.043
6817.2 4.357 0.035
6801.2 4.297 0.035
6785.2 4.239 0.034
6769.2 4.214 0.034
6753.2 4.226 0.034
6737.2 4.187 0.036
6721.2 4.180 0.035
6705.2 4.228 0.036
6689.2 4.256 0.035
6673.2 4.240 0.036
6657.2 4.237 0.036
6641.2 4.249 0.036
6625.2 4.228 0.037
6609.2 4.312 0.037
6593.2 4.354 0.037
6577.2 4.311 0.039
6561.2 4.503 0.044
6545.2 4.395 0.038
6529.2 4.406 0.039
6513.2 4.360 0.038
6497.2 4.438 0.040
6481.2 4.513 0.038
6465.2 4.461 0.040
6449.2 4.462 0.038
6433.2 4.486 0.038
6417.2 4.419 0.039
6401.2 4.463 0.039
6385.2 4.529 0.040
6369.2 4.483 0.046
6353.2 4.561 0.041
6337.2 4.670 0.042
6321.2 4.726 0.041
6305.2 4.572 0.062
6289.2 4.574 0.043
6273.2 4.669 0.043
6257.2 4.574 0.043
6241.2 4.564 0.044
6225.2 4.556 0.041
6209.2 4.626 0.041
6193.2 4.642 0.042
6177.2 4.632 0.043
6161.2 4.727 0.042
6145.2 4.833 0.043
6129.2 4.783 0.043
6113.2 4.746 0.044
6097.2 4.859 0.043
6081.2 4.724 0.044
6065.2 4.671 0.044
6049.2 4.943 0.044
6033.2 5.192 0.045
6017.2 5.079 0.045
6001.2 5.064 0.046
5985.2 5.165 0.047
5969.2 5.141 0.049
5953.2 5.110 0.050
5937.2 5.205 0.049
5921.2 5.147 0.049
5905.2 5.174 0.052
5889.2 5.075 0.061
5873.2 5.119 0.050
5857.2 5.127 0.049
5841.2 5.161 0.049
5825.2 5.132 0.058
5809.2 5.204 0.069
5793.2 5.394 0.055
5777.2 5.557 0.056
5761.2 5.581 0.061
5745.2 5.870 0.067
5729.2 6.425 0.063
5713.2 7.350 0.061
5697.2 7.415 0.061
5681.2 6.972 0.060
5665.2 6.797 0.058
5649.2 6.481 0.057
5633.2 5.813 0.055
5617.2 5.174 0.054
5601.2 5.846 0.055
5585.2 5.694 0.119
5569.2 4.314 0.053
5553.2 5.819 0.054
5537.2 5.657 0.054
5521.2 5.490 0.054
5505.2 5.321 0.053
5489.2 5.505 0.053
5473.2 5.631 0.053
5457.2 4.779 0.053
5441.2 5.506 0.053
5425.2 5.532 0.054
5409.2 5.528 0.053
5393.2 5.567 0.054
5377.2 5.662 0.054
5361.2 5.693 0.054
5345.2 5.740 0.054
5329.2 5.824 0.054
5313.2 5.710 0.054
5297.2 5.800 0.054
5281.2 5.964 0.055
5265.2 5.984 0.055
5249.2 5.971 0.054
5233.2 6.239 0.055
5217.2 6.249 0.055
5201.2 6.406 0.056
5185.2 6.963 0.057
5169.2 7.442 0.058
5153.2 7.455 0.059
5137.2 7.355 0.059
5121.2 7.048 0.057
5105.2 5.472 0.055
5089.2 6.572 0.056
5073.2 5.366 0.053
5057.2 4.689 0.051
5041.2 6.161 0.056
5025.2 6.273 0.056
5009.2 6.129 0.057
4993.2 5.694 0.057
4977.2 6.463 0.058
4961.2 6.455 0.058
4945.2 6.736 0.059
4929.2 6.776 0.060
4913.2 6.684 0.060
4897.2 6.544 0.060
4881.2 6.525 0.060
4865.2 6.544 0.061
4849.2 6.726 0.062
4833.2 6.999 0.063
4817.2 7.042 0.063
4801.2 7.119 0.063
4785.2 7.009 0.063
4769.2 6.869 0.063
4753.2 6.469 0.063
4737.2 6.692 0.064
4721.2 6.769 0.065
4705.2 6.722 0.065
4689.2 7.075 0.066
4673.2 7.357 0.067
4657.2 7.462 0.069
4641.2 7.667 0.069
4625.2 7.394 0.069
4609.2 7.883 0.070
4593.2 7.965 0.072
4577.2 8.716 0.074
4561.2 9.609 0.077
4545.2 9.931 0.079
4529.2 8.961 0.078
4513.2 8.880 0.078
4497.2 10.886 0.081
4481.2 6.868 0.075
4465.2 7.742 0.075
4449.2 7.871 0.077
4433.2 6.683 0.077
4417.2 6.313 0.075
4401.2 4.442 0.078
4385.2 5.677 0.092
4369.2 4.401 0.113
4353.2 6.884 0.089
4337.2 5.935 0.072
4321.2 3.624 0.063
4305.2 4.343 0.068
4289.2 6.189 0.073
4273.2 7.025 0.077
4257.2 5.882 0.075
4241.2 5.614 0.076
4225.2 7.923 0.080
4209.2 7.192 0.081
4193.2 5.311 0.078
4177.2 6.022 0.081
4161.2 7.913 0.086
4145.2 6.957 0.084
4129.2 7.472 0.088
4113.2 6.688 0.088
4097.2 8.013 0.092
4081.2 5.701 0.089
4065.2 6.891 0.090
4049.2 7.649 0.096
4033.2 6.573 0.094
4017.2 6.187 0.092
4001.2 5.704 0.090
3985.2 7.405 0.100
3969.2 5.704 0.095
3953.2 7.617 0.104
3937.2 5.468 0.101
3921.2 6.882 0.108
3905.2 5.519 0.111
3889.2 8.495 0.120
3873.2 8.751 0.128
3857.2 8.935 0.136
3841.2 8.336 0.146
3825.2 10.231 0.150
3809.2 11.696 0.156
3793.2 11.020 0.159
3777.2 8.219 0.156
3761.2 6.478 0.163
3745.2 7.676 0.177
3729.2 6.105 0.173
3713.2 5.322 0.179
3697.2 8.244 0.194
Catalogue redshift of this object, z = 2.67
